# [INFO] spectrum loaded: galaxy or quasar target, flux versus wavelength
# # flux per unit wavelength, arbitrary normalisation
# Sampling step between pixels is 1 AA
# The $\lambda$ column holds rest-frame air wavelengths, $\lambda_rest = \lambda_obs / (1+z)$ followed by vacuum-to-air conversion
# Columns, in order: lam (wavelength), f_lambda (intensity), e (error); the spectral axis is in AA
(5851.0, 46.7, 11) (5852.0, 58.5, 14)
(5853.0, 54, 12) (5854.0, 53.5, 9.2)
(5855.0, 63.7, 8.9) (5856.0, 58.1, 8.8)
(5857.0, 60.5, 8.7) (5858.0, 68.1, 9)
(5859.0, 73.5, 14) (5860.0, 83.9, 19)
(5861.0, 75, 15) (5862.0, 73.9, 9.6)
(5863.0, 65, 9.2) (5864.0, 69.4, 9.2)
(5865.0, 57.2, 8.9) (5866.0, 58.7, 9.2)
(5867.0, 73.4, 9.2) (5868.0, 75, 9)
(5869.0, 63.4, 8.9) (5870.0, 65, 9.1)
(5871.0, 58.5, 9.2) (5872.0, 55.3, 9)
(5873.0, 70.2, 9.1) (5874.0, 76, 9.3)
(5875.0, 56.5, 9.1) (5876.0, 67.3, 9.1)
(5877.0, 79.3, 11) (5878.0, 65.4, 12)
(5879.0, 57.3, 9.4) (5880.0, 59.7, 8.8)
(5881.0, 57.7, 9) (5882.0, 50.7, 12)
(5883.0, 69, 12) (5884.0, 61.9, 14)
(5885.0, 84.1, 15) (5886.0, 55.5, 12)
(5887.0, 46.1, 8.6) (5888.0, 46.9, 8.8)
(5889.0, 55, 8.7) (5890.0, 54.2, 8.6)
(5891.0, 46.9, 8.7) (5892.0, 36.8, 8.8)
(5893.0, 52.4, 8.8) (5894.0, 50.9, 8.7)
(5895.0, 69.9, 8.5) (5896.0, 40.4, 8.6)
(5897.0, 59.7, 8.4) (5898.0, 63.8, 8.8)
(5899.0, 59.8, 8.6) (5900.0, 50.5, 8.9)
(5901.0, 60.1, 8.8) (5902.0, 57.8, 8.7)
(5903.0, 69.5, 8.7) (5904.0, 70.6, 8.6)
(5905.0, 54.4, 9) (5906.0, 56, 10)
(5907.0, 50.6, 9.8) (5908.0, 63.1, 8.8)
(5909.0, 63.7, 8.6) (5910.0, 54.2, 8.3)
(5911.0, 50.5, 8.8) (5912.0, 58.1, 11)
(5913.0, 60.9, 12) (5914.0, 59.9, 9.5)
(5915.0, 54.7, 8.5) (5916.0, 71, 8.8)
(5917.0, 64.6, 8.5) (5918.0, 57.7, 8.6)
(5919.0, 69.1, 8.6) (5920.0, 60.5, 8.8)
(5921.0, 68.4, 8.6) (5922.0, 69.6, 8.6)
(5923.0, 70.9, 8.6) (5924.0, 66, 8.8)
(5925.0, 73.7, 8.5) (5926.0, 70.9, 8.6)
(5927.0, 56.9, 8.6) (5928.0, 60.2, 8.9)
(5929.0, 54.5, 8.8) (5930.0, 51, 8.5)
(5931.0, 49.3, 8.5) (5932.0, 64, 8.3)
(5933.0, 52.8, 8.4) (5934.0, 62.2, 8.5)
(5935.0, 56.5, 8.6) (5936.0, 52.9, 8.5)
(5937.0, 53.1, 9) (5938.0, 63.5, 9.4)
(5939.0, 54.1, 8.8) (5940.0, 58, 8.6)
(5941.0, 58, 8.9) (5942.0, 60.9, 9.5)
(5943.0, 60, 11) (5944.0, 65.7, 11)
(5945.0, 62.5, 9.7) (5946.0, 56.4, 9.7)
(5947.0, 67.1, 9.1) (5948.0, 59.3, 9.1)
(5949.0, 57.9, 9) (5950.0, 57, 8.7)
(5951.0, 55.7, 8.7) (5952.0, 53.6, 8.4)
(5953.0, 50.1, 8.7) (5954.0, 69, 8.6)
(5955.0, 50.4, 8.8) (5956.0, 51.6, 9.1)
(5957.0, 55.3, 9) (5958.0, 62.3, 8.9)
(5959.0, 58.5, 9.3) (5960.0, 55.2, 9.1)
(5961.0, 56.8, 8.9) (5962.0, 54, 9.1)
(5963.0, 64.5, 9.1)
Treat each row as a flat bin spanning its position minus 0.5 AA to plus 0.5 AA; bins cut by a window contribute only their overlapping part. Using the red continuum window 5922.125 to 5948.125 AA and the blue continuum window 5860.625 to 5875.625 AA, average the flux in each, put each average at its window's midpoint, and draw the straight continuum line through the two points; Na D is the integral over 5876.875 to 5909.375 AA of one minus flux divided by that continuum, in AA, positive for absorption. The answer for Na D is 3.0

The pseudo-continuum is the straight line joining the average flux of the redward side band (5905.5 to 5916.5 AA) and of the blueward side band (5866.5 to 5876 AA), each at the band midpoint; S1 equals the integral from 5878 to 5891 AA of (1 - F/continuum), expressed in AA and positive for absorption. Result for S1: 1.1 AA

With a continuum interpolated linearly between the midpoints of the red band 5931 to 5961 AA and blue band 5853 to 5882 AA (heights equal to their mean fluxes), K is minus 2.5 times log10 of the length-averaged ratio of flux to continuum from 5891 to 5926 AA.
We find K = 0.02 mag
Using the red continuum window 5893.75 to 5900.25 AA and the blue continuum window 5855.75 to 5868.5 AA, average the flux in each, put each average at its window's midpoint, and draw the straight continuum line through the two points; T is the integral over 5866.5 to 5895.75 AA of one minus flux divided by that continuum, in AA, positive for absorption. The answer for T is 0.9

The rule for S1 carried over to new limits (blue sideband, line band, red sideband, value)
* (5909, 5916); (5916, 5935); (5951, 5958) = -1.7 AA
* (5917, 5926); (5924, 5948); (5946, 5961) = 1.2 AA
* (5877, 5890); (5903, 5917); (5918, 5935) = 0.4 AA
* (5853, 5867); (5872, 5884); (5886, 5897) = -1.4 AA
